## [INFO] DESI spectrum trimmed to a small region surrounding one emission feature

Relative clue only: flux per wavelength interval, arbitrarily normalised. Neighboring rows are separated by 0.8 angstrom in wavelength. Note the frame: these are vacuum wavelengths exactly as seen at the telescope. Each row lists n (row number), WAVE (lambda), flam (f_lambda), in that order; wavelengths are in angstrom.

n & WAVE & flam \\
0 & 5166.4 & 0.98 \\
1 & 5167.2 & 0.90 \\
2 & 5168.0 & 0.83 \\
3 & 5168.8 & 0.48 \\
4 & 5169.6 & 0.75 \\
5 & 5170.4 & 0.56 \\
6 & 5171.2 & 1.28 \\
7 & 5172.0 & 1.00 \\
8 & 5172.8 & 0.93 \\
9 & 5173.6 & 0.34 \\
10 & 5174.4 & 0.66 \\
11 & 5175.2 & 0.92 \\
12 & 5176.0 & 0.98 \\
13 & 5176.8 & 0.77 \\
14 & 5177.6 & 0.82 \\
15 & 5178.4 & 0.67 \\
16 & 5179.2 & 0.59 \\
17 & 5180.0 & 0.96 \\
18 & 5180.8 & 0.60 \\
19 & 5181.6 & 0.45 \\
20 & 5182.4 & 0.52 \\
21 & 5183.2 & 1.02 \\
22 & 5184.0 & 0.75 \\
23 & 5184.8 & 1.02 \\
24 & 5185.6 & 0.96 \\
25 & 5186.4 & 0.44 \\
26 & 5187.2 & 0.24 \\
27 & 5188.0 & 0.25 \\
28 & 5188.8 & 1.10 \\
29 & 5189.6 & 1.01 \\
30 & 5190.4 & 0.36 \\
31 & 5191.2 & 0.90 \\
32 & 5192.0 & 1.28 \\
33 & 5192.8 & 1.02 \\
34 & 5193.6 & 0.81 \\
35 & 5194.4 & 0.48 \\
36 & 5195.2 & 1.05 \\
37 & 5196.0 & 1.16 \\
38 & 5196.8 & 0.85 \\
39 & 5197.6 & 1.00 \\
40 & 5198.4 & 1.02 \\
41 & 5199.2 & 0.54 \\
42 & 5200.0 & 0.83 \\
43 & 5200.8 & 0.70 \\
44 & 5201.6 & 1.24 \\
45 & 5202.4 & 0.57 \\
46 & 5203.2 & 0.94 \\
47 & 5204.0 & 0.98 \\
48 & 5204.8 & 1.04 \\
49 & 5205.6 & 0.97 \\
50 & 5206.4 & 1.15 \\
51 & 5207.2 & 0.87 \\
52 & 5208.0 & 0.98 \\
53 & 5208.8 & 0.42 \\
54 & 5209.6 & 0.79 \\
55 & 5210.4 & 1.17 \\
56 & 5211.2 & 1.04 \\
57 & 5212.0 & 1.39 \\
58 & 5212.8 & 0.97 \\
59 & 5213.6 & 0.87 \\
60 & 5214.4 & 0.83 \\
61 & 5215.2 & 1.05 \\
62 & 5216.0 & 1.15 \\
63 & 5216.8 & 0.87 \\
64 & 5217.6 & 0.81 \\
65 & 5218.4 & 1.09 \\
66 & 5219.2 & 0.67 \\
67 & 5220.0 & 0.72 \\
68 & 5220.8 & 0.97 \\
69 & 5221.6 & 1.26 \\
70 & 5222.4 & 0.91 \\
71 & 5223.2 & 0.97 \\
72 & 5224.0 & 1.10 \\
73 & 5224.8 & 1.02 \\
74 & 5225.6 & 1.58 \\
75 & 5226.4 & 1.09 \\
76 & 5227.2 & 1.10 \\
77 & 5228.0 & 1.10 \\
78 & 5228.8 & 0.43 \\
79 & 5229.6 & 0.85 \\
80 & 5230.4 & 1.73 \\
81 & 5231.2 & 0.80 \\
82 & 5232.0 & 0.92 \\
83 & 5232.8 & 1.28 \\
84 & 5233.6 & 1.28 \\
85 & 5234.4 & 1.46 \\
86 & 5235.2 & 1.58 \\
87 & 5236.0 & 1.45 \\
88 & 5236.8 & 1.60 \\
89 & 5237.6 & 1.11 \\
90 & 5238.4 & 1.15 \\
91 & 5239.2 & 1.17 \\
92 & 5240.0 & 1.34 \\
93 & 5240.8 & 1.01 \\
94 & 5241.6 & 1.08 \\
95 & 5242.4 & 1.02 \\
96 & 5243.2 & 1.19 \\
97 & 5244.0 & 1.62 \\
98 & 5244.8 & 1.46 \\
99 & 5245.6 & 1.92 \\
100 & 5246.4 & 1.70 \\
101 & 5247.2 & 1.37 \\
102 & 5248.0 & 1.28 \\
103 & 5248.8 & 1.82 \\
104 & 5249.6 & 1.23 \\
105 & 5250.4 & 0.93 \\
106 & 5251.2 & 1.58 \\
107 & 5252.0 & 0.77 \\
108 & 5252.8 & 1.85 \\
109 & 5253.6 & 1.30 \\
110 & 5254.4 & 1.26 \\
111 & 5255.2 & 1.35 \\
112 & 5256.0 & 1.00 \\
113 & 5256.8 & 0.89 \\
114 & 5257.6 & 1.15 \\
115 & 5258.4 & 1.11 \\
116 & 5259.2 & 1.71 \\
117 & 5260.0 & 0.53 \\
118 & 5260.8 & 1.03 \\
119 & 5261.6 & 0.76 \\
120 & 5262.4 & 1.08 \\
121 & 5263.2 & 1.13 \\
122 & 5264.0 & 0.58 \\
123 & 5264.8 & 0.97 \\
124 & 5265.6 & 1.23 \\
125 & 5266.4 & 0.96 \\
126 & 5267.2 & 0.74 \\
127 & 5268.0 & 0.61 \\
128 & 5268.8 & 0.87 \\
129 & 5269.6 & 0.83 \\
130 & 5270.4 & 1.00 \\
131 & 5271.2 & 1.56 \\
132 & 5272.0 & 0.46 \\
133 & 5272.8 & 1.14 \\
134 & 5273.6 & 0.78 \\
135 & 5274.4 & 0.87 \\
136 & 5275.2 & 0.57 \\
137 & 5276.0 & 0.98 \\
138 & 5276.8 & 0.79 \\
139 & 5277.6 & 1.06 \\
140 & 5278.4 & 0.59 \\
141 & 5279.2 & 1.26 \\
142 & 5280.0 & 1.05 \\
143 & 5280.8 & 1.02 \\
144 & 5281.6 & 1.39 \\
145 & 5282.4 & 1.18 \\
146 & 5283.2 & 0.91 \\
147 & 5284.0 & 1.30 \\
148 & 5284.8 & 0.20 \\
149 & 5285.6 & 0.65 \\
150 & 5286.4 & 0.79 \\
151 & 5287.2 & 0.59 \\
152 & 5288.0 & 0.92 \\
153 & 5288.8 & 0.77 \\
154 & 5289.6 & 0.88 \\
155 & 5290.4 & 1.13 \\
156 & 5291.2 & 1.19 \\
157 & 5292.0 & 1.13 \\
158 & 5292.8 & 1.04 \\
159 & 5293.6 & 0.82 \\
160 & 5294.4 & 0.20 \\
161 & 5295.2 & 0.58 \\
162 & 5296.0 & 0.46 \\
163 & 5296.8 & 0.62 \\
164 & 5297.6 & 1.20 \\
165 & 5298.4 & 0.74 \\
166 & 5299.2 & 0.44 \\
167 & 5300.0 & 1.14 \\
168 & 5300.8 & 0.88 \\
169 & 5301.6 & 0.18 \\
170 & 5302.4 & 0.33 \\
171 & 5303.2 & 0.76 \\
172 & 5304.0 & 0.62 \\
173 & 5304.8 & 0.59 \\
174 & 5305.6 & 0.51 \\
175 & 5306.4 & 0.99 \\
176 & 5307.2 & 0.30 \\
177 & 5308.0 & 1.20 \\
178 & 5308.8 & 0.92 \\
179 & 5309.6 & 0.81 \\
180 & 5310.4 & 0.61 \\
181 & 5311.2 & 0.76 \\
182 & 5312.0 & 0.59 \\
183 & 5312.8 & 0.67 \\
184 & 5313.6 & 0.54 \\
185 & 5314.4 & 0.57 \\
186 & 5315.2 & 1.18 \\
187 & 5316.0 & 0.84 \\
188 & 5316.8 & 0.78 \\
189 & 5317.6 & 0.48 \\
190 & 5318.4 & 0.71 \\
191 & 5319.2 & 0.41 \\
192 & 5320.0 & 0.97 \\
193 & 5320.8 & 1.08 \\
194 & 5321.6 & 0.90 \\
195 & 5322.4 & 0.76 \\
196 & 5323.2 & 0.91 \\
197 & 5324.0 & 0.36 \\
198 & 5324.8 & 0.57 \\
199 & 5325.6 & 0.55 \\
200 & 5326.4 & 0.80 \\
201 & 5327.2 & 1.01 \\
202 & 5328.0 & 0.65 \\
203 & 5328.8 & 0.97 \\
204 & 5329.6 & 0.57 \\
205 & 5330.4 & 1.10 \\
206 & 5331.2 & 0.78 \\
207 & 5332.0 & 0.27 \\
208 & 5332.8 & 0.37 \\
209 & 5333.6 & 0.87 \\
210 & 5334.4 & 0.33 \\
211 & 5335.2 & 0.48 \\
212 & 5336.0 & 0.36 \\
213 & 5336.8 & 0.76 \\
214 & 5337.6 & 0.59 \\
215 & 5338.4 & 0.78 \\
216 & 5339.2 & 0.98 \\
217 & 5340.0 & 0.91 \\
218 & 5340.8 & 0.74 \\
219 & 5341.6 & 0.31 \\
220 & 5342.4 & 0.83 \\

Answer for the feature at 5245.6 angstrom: C III] 1909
